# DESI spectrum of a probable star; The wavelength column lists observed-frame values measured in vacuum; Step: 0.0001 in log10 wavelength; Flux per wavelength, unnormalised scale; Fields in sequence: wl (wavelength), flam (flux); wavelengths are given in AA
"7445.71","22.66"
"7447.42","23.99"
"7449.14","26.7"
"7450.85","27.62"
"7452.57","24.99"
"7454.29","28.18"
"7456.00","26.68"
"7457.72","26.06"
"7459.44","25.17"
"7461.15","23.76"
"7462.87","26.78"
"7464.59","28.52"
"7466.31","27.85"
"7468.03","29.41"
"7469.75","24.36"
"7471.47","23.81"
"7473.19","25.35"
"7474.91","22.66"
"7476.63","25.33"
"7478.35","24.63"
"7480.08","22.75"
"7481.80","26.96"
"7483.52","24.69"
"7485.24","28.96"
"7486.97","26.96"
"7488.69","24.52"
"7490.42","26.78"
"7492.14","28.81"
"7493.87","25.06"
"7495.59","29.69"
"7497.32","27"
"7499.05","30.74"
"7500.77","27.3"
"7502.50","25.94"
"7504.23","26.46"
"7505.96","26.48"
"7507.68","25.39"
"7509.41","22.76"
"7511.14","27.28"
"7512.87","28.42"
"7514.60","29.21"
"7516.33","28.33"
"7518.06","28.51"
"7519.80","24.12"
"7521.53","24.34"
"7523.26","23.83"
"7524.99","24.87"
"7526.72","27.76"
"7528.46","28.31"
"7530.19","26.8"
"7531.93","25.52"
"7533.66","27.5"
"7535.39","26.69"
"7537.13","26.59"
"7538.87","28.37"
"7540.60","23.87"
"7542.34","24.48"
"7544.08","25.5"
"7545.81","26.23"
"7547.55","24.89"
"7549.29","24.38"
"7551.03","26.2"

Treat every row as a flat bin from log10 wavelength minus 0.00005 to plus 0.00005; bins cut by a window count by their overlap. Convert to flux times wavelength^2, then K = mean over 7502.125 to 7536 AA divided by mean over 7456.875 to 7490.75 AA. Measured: 1.04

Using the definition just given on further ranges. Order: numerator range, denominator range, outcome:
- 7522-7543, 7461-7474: 1.01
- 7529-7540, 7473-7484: 1.11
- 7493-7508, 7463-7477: 1.06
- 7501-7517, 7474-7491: 1.06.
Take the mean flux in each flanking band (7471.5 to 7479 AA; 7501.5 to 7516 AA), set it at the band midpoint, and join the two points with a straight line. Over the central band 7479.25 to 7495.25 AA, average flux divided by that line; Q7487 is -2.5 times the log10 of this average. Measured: -0.05 mag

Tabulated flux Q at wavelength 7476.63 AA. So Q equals 25.33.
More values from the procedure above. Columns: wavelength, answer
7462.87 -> 26.78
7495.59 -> 29.69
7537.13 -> 26.59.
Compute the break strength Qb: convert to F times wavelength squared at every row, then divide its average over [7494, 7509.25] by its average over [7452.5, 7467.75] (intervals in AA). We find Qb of 1.03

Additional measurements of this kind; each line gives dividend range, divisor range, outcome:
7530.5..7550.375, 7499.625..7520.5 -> 0.97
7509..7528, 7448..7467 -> 1.01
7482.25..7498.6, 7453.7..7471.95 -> 1.03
